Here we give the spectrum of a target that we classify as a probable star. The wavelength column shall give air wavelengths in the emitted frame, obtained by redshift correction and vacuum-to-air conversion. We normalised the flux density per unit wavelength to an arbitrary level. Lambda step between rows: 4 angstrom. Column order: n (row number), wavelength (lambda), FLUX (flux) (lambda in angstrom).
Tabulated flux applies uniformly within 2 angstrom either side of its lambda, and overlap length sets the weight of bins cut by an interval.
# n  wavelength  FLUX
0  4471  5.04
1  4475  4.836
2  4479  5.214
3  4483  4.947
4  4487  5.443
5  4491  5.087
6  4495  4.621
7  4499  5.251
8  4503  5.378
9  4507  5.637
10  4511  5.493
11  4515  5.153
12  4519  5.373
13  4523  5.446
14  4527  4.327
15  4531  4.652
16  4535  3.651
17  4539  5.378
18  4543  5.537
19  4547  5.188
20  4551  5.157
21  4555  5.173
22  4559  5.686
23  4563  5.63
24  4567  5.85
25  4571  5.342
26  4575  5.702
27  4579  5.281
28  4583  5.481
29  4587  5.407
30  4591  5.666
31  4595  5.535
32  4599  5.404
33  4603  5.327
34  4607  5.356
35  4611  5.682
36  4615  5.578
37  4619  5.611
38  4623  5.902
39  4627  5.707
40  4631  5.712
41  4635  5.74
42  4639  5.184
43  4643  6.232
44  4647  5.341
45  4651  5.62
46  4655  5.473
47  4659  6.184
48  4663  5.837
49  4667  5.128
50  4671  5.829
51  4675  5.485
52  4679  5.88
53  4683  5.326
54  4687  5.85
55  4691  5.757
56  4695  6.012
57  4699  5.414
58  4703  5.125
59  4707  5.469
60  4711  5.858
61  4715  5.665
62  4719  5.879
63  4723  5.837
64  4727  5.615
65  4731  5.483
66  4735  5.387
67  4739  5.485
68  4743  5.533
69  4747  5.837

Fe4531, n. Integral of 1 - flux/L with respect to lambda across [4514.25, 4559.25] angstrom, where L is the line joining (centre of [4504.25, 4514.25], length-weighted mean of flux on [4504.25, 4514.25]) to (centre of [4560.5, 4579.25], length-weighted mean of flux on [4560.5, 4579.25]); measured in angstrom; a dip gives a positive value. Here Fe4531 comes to 4.13 angstrom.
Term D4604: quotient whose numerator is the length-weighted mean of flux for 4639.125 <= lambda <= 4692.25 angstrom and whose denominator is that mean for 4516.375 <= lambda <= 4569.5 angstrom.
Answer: 1.1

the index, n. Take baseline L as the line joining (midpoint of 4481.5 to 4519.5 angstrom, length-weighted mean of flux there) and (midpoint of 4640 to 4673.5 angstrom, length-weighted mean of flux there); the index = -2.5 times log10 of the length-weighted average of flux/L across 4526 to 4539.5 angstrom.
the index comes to 0.20 mag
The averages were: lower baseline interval 5.24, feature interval 4.42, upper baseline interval 5.69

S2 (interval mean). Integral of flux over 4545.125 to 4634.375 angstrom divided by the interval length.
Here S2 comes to 5.52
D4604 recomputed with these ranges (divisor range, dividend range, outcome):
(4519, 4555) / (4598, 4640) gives 1.13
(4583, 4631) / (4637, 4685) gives 1.01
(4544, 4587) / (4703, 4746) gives 1.03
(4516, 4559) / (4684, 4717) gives 1.12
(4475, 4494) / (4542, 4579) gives 1.07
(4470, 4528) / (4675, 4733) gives 1.09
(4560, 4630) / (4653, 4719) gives 1.02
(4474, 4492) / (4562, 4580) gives 1.09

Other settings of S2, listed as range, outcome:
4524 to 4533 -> 4.6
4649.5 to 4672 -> 5.67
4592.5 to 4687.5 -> 5.62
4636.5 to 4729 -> 5.65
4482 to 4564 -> 5.15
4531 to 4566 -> 5.16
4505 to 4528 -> 5.28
